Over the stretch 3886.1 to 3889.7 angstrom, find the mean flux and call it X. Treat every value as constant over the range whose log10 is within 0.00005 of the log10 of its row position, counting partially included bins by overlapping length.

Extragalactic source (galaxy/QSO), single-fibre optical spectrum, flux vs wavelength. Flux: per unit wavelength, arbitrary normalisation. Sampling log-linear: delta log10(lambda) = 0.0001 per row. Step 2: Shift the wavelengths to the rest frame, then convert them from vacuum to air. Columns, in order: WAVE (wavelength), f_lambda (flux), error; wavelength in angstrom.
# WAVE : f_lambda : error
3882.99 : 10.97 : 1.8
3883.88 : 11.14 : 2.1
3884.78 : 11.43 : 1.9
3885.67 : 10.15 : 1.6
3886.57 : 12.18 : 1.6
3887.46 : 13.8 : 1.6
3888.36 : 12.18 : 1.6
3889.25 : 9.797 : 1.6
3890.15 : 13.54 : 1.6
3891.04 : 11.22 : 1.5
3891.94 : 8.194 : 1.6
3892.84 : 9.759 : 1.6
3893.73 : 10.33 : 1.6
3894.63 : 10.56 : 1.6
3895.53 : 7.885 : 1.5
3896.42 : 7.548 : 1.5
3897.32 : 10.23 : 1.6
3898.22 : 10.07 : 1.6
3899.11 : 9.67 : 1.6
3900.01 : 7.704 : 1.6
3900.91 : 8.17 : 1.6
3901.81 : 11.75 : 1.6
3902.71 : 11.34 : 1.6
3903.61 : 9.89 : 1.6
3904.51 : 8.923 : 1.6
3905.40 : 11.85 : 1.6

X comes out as 12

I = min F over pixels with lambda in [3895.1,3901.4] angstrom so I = 7.548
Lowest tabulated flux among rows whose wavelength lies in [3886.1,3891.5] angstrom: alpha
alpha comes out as 9.797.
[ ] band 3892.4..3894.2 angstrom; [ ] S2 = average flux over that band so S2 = 10.1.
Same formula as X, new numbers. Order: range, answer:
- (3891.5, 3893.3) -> 9.01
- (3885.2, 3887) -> 11.2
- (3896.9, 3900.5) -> 9.4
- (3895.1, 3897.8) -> 8.58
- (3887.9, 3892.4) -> 11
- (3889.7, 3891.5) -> 12.4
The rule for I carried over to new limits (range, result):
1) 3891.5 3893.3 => 8.194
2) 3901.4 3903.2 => 11.34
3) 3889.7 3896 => 7.885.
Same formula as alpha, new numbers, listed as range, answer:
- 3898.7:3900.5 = 7.704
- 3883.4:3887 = 10.15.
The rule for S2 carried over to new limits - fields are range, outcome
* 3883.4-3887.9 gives 11.7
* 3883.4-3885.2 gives 11.3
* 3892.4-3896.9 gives 9.23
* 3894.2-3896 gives 9.2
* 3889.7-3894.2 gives 10.6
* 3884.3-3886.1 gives 10.8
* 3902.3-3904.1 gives 10.5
